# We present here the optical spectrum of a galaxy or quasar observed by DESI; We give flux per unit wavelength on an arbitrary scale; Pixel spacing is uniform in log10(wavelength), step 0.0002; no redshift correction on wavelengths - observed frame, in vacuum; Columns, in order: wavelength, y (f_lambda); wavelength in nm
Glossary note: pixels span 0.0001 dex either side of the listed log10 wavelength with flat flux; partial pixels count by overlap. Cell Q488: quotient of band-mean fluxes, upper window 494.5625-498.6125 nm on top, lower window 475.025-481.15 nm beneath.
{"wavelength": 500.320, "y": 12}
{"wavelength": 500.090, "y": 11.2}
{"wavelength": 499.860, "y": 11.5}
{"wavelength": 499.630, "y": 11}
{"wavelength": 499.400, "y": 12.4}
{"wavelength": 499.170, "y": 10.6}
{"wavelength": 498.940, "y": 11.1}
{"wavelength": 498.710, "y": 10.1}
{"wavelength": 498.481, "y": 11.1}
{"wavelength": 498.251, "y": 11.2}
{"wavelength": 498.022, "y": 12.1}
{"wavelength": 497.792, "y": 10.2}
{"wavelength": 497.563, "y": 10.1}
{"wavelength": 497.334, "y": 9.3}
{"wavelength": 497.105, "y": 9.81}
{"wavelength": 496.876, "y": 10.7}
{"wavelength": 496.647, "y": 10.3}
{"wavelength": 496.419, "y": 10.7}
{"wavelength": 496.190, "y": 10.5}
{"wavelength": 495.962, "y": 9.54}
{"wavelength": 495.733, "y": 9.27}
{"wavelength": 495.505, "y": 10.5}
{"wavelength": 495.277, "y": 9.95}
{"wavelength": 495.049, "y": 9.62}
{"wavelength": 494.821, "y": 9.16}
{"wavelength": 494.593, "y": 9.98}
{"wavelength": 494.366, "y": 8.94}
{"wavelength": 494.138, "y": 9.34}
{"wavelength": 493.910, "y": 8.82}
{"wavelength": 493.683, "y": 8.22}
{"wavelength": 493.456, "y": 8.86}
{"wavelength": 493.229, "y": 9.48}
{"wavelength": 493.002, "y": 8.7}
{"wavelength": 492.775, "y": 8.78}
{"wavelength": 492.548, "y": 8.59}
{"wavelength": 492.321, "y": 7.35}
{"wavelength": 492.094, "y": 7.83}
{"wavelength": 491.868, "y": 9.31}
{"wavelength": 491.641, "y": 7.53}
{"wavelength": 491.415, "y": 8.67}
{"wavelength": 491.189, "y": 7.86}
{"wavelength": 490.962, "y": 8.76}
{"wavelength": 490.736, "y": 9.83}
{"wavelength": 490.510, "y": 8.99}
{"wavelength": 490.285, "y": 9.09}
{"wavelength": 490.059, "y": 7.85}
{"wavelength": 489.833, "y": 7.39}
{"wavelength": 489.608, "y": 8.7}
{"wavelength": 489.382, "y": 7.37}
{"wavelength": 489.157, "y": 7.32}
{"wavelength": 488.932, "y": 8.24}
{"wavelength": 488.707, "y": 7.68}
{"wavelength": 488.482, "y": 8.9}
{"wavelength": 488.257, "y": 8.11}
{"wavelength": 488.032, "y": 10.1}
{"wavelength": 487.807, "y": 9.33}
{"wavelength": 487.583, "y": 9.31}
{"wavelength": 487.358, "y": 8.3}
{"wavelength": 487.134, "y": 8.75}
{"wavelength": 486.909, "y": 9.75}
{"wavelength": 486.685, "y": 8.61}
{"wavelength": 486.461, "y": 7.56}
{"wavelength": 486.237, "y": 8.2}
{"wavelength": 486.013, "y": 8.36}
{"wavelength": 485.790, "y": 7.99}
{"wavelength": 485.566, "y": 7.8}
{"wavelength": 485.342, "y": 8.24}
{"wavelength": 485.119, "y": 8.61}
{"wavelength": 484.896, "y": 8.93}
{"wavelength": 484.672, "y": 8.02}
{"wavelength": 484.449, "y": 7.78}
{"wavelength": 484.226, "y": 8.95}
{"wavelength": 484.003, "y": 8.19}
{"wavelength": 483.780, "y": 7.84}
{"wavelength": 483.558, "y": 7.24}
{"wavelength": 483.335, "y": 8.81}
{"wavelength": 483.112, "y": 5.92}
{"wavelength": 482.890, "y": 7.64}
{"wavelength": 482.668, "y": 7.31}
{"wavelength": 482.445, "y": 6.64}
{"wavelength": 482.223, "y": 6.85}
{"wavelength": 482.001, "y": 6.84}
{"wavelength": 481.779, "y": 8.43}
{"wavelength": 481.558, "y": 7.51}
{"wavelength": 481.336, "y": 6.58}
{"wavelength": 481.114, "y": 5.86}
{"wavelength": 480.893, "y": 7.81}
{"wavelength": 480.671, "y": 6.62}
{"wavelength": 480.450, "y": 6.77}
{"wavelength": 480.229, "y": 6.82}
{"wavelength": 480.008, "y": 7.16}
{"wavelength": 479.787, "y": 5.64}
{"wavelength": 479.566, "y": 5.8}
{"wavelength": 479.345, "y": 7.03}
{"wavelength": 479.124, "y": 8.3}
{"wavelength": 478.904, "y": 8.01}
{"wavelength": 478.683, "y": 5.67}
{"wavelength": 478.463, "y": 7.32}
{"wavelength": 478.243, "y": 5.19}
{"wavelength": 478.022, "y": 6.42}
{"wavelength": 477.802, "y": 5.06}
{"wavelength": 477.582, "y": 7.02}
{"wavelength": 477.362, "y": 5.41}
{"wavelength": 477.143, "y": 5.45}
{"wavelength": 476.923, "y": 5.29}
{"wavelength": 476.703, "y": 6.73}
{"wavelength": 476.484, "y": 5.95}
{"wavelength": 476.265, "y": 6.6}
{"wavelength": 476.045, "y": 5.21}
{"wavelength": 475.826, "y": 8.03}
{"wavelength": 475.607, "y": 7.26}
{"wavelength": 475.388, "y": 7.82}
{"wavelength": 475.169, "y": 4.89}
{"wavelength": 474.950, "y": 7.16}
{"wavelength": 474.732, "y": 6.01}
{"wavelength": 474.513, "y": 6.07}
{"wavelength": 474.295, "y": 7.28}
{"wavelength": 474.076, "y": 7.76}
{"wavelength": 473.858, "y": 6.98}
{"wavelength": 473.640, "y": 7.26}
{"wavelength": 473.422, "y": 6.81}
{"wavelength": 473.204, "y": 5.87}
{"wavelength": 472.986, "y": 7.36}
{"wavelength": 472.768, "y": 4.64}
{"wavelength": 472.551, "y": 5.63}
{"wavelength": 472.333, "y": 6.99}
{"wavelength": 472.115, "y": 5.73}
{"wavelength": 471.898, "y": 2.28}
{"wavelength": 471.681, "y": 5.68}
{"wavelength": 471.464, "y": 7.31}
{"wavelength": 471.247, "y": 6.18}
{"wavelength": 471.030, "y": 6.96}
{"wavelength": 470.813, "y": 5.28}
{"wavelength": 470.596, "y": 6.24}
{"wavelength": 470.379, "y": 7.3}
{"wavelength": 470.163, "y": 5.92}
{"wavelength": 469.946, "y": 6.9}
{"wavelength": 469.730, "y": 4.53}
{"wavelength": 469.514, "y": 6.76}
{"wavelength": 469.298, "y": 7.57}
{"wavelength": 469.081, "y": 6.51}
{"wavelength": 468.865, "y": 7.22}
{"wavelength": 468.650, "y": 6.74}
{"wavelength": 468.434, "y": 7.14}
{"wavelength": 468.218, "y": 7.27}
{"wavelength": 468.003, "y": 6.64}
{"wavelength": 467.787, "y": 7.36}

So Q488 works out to 1.6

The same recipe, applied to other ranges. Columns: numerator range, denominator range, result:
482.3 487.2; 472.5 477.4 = 1.25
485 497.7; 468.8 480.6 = 1.39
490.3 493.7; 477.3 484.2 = 1.24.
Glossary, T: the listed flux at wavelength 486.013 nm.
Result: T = 8.36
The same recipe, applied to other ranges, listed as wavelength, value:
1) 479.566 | 5.8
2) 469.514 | 6.76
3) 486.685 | 8.61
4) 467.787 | 7.36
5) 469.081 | 6.51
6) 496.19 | 10.5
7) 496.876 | 10.7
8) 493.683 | 8.22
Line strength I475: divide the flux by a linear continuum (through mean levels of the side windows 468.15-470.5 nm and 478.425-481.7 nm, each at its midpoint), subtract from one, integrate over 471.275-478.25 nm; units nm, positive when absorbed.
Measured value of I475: 0.56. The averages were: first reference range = 6.7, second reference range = 6.87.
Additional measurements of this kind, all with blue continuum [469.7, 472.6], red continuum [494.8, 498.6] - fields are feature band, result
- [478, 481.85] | 0.321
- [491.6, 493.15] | 0.191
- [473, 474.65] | -0.118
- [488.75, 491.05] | 0.201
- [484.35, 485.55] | 0.001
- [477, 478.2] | 0.210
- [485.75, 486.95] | 0.024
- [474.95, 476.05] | -0.021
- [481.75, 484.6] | 0.157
